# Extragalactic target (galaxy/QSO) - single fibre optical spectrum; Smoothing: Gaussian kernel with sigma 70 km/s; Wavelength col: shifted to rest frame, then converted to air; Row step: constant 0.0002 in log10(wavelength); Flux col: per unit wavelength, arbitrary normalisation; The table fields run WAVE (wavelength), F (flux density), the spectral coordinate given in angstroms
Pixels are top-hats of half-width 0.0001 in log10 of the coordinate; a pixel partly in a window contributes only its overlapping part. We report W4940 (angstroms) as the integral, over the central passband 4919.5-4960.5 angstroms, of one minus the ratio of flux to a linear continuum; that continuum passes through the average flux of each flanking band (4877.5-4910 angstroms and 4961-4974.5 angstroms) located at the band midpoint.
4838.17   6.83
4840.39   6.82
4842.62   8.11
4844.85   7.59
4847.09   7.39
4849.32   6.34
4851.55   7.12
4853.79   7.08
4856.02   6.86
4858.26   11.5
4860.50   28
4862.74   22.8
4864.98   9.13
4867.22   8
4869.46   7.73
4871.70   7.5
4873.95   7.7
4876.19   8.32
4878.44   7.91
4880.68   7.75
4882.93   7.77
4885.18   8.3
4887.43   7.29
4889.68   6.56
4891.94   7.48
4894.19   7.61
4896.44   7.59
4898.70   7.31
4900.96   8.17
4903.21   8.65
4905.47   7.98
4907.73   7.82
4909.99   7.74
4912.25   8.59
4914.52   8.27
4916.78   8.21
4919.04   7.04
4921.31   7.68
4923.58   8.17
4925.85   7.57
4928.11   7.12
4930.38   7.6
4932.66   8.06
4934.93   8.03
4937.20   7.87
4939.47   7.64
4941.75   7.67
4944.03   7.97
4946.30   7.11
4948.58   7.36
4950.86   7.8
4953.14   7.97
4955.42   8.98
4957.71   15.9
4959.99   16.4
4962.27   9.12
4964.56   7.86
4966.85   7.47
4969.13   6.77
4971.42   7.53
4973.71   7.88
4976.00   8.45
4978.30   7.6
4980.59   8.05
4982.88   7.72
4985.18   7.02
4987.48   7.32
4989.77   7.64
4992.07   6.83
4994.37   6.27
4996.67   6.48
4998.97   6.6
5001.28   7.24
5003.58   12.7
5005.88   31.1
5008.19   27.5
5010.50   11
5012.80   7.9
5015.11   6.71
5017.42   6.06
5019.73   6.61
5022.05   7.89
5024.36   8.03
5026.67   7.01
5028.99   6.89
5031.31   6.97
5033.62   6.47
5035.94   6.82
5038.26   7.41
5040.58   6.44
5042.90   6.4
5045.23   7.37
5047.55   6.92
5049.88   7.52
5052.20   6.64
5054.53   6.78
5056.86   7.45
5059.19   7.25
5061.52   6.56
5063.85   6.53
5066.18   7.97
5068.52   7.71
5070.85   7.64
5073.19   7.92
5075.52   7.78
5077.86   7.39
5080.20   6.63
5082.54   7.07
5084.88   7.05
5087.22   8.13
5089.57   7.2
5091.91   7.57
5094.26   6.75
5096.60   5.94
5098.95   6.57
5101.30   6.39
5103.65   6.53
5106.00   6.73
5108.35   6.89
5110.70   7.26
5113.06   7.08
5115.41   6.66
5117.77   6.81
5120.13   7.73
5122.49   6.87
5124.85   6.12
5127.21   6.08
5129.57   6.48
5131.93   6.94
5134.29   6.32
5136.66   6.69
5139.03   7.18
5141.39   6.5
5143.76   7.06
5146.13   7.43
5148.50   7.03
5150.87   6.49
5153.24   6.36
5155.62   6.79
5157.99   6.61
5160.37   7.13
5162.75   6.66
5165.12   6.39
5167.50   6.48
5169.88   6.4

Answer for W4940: -4.0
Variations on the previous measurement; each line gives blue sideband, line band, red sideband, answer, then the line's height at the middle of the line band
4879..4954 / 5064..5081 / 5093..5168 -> -1.30 angstroms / 7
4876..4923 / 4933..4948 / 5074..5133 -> -0.18 angstroms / 7.63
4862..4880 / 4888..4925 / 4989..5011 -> 9.16 angstroms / 10.4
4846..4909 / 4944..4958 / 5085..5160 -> -0.51 angstroms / 8.38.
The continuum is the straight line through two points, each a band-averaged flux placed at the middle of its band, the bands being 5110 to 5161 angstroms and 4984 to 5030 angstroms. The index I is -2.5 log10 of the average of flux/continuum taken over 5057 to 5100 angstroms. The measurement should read 0.13 mag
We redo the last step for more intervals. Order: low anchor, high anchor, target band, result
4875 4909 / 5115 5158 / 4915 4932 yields -0.004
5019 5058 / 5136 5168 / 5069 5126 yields -0.021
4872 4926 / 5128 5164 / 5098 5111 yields 0.039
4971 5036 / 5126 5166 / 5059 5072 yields 0.111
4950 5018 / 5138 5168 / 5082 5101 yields 0.131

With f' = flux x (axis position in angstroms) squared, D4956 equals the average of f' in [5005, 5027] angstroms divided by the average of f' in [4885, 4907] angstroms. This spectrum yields 1.6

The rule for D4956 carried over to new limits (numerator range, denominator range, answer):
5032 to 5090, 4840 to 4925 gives 0.88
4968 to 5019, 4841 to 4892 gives 1.09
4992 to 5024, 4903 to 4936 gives 1.43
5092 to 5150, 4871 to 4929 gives 0.95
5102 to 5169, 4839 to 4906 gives 0.84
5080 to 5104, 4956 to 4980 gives 0.77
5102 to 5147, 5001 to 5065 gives 0.79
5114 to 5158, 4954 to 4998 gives 0.85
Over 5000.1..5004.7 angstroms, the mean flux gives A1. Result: 9.93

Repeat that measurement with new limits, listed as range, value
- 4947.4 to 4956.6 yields 8.04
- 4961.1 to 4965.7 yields 8.55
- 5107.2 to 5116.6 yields 6.97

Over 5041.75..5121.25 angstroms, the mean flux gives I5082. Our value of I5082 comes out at 7.08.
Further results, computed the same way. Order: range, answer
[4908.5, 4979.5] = 8.37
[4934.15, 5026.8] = 9.23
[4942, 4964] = 9.71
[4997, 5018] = 12.9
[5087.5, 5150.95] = 6.81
